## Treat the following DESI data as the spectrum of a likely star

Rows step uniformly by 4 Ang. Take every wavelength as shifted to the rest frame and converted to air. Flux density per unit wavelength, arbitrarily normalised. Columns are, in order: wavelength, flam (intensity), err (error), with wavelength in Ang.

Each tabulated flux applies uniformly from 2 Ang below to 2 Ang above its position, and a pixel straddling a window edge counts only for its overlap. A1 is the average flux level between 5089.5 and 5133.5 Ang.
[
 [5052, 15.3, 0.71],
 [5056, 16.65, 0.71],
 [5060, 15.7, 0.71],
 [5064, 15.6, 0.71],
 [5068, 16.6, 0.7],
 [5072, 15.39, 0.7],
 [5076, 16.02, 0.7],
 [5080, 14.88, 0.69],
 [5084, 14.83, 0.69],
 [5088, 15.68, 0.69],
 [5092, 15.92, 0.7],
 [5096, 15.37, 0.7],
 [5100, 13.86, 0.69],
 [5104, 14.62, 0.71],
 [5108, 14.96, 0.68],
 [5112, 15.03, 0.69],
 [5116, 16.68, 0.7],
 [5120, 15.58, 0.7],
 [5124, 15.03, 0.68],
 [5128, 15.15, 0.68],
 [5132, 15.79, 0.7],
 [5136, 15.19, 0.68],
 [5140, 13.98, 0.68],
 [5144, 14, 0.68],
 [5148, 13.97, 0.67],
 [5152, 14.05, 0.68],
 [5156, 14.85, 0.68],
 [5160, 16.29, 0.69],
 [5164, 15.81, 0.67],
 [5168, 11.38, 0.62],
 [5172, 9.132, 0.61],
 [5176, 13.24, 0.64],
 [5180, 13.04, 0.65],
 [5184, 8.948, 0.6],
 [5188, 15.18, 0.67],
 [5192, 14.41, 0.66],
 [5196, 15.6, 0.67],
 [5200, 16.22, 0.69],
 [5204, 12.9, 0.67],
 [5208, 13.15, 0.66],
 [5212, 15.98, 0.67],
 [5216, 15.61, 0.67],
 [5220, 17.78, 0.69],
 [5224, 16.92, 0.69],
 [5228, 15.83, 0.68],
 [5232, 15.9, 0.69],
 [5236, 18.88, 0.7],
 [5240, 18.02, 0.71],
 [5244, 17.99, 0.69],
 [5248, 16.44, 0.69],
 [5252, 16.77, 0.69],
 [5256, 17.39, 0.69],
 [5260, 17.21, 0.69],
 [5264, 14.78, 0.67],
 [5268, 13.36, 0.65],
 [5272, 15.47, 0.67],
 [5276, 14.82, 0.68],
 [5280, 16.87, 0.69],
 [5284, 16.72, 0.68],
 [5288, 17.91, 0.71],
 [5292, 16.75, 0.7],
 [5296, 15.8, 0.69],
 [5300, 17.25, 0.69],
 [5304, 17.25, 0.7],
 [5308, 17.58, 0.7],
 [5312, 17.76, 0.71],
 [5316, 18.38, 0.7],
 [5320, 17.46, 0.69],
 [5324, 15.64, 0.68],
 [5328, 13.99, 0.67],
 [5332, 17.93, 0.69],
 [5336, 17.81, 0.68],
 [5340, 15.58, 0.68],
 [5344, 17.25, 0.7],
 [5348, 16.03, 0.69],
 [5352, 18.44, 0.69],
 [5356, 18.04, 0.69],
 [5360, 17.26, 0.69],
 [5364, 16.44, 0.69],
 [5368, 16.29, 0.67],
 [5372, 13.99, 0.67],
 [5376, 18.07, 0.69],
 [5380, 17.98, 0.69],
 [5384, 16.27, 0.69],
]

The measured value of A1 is 15.3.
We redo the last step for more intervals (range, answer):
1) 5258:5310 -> 16.3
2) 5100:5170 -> 14.8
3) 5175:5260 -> 15.6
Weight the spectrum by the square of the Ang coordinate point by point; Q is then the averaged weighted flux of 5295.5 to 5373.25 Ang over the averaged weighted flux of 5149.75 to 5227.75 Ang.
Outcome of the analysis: 1.2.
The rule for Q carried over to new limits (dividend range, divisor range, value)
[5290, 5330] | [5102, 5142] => 1.19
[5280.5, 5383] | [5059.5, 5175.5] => 1.24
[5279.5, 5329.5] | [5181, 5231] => 1.18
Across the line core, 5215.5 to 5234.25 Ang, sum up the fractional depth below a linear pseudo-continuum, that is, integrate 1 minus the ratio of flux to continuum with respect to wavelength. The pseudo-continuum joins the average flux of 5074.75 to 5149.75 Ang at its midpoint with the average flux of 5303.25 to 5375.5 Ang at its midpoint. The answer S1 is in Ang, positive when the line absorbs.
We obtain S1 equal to -0.6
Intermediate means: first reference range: 15.1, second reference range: 16.9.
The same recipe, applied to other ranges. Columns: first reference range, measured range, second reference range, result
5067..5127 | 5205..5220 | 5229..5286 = 0.9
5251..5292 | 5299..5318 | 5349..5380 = -1.4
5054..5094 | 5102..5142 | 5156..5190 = -2.2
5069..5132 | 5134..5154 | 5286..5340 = 1.8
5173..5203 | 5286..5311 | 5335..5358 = -1.6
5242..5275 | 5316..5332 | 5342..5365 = 0.6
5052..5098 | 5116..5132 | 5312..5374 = 0.4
